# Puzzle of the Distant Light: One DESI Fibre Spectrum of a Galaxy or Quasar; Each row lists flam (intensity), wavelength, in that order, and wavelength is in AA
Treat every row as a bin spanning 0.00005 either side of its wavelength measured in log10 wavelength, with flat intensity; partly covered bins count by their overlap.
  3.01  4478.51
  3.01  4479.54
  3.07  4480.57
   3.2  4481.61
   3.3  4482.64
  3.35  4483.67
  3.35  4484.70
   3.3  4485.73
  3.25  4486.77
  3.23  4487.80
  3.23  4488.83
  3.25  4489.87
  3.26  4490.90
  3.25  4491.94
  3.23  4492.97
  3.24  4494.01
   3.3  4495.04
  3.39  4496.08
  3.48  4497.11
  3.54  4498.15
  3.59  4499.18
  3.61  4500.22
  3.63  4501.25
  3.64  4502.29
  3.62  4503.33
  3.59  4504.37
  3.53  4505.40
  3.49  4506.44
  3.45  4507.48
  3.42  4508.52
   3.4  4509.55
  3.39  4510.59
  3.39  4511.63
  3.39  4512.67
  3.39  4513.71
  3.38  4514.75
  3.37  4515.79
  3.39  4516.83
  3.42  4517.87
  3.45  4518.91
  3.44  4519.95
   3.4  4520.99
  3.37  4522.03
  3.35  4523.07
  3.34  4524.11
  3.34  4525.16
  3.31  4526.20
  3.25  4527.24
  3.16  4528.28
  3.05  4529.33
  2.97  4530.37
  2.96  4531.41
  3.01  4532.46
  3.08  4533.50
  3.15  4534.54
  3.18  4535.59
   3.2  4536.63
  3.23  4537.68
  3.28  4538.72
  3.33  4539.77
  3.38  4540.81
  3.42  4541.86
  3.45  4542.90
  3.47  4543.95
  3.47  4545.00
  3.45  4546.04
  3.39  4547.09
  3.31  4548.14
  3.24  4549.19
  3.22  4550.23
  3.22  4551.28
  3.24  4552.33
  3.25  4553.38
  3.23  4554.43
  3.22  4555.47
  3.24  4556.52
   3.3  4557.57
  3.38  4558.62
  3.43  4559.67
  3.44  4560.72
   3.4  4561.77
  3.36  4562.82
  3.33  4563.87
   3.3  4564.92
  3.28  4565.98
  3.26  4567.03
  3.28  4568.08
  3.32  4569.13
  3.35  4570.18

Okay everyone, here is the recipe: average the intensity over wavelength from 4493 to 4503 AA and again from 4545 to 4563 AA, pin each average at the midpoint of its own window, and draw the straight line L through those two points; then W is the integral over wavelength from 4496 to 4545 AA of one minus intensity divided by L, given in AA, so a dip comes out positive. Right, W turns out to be 0.7 AA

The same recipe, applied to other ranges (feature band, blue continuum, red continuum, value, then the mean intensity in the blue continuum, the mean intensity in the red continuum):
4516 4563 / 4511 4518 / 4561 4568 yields 0.9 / 3.39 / 3.32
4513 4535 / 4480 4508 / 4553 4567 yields 0.6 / 3.38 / 3.32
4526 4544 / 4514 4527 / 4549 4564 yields 0.8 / 3.38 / 3.3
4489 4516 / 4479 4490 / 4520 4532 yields -1.7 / 3.23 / 3.23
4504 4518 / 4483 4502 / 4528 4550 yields -0.5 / 3.36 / 3.25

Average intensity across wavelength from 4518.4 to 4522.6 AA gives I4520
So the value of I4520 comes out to 3.42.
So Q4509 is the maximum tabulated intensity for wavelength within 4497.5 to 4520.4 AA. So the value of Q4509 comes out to 3.64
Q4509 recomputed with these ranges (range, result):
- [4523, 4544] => 3.47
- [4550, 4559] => 3.38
